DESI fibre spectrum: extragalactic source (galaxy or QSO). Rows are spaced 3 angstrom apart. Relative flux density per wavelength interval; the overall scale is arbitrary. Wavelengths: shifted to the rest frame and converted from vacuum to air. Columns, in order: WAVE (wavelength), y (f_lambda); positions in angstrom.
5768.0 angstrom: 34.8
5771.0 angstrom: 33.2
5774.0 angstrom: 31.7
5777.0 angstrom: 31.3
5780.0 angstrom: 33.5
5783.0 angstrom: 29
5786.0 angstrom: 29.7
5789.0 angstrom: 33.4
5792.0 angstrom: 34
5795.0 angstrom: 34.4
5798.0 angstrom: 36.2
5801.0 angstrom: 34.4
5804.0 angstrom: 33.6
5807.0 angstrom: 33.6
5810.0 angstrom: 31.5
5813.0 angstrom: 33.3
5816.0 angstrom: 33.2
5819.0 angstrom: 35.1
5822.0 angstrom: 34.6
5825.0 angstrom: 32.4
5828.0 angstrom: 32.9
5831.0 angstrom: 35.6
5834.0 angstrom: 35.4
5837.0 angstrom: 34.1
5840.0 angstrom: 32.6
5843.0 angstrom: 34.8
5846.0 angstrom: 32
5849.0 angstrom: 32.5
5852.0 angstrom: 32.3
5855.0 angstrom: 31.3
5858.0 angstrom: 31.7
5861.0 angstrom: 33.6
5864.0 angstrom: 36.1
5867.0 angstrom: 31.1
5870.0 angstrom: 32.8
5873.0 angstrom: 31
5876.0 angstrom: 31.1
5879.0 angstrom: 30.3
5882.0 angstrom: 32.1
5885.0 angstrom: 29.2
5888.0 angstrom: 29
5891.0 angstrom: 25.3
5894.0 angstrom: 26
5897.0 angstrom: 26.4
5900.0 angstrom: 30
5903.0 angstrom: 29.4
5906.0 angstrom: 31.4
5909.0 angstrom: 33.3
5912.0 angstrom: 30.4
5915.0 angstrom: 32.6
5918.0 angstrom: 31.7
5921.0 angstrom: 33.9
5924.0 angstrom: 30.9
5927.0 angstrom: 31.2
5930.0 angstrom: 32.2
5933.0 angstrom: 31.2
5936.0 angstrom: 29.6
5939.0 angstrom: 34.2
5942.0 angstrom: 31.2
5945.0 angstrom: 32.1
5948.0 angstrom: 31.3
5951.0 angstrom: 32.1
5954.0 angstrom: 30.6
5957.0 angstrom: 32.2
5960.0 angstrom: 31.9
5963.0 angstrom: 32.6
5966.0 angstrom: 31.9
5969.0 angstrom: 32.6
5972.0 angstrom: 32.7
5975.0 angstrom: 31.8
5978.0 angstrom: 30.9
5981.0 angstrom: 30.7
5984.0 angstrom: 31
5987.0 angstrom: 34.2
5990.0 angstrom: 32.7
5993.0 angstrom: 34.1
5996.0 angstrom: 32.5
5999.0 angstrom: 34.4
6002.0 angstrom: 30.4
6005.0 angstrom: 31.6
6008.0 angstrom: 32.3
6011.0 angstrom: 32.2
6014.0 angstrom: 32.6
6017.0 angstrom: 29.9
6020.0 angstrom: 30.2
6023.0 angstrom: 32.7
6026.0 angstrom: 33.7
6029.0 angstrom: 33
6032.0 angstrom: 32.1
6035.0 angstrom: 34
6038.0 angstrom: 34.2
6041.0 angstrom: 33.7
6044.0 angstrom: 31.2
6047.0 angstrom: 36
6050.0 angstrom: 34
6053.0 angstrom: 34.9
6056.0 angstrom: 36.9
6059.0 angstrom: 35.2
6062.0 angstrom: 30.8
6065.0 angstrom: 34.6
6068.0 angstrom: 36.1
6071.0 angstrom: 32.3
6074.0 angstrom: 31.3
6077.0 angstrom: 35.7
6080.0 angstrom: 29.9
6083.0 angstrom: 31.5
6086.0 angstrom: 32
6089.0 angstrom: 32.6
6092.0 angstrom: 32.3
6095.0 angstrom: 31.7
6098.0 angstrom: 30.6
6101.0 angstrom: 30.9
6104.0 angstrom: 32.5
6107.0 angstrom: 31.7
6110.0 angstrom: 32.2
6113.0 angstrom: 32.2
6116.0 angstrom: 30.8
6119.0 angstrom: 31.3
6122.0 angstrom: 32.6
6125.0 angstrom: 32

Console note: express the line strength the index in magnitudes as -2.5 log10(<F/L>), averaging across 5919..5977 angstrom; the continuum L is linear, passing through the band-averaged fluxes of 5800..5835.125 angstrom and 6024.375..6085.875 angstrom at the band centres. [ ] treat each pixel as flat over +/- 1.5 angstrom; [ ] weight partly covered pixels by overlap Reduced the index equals 0.06 mag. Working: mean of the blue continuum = 33.8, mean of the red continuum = 33.5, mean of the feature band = 31.9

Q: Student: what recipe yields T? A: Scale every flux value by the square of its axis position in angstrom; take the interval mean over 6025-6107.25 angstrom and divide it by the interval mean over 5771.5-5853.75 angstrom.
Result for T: 1.08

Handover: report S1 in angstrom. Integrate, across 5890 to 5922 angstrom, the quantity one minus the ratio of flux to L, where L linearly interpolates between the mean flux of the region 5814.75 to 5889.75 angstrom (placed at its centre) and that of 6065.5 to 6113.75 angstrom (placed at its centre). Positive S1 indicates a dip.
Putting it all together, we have 2.5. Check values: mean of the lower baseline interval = 32.6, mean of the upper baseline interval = 32.3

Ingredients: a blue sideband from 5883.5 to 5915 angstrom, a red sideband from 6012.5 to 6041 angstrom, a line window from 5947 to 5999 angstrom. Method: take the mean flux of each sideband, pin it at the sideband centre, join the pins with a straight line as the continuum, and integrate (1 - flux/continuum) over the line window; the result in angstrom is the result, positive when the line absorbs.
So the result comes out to -1.73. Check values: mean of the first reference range 29.2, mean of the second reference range 32.6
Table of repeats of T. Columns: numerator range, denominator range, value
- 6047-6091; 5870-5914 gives 1.19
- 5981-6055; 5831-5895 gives 1.09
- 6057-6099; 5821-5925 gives 1.10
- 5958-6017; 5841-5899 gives 1.08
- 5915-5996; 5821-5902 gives 1.04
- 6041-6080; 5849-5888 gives 1.14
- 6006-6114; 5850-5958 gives 1.11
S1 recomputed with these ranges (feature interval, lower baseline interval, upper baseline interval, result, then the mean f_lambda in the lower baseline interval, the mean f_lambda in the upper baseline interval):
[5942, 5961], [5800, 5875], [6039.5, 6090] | 1.0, 33.2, 33.5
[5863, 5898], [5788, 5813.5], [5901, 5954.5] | 2.7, 33.9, 31.6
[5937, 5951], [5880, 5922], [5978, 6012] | -0.5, 30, 32.3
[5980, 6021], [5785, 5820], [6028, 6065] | 2.1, 33.6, 33.9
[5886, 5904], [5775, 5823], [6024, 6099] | 3.0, 33.1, 33.2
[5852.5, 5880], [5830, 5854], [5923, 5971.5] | 0.8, 33.6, 31.8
